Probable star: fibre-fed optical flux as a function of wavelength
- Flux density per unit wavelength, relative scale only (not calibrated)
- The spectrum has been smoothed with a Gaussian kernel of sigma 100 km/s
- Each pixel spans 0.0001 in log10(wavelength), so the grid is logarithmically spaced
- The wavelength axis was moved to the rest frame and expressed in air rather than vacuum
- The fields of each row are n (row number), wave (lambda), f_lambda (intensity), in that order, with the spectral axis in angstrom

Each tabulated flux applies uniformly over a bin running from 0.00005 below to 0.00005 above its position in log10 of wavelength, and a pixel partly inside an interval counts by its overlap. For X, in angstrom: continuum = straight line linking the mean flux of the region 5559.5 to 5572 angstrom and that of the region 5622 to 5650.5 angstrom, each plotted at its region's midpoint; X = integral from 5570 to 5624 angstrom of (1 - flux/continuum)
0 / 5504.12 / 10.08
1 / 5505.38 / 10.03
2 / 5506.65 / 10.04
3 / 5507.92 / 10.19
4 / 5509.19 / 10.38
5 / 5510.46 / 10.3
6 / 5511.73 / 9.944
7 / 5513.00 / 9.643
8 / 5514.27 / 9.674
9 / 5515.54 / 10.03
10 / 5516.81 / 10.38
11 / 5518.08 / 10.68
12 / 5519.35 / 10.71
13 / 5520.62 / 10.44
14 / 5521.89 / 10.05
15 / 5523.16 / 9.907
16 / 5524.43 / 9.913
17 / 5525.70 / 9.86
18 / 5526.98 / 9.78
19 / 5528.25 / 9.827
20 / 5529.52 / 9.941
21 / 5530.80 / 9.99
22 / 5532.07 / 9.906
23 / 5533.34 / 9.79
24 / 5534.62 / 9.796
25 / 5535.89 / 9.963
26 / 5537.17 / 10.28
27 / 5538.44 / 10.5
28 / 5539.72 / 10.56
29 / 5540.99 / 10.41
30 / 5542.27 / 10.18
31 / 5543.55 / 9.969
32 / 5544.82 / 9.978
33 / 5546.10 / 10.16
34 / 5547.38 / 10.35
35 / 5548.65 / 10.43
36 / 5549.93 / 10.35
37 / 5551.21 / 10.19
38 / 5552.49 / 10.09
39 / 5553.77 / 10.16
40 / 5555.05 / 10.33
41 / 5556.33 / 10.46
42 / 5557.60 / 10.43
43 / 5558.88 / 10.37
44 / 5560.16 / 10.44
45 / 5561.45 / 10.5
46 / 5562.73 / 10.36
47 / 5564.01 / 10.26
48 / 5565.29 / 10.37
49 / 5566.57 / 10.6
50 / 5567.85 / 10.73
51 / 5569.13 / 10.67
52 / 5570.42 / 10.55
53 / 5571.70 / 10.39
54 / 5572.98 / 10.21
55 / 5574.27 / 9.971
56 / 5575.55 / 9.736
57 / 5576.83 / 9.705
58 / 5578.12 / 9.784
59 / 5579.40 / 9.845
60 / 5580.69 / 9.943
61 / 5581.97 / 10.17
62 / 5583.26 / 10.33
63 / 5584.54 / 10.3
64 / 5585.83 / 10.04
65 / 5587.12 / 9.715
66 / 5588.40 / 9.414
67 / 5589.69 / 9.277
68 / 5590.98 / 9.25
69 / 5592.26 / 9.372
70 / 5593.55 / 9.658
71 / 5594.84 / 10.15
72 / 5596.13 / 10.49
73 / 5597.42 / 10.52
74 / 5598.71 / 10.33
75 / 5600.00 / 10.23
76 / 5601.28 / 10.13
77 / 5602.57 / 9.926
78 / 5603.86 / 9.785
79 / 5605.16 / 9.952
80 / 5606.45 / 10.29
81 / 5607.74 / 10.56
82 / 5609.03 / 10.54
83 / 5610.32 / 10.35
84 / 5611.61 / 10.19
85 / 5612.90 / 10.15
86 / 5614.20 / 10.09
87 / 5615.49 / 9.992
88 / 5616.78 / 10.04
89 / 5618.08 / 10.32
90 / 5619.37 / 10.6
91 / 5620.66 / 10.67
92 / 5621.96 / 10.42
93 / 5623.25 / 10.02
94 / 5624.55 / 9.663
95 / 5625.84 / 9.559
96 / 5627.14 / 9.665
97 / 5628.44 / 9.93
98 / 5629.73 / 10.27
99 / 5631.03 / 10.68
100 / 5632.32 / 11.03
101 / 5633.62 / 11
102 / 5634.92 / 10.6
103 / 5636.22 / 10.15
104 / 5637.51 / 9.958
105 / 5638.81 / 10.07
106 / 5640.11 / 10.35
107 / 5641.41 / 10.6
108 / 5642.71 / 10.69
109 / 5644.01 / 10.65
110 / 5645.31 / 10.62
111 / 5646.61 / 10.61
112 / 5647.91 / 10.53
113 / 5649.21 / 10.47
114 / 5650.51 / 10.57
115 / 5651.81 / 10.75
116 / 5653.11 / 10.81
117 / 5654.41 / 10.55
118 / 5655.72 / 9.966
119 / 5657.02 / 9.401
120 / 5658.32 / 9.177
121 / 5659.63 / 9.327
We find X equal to 1.78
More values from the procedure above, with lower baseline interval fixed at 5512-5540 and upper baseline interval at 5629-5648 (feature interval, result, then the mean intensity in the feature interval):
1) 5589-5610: 0.7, 10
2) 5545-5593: 0.5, 10.1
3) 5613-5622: 0.1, 10.3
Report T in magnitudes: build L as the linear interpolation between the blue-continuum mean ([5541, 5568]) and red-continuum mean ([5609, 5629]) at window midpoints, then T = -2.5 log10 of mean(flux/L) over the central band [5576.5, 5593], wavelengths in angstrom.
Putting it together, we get 0.05 mag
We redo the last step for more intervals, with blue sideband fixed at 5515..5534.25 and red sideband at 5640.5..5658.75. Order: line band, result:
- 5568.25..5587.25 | 0.01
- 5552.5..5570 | -0.03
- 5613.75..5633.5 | 0.01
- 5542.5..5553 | -0.01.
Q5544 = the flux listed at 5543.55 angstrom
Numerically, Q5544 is 9.969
